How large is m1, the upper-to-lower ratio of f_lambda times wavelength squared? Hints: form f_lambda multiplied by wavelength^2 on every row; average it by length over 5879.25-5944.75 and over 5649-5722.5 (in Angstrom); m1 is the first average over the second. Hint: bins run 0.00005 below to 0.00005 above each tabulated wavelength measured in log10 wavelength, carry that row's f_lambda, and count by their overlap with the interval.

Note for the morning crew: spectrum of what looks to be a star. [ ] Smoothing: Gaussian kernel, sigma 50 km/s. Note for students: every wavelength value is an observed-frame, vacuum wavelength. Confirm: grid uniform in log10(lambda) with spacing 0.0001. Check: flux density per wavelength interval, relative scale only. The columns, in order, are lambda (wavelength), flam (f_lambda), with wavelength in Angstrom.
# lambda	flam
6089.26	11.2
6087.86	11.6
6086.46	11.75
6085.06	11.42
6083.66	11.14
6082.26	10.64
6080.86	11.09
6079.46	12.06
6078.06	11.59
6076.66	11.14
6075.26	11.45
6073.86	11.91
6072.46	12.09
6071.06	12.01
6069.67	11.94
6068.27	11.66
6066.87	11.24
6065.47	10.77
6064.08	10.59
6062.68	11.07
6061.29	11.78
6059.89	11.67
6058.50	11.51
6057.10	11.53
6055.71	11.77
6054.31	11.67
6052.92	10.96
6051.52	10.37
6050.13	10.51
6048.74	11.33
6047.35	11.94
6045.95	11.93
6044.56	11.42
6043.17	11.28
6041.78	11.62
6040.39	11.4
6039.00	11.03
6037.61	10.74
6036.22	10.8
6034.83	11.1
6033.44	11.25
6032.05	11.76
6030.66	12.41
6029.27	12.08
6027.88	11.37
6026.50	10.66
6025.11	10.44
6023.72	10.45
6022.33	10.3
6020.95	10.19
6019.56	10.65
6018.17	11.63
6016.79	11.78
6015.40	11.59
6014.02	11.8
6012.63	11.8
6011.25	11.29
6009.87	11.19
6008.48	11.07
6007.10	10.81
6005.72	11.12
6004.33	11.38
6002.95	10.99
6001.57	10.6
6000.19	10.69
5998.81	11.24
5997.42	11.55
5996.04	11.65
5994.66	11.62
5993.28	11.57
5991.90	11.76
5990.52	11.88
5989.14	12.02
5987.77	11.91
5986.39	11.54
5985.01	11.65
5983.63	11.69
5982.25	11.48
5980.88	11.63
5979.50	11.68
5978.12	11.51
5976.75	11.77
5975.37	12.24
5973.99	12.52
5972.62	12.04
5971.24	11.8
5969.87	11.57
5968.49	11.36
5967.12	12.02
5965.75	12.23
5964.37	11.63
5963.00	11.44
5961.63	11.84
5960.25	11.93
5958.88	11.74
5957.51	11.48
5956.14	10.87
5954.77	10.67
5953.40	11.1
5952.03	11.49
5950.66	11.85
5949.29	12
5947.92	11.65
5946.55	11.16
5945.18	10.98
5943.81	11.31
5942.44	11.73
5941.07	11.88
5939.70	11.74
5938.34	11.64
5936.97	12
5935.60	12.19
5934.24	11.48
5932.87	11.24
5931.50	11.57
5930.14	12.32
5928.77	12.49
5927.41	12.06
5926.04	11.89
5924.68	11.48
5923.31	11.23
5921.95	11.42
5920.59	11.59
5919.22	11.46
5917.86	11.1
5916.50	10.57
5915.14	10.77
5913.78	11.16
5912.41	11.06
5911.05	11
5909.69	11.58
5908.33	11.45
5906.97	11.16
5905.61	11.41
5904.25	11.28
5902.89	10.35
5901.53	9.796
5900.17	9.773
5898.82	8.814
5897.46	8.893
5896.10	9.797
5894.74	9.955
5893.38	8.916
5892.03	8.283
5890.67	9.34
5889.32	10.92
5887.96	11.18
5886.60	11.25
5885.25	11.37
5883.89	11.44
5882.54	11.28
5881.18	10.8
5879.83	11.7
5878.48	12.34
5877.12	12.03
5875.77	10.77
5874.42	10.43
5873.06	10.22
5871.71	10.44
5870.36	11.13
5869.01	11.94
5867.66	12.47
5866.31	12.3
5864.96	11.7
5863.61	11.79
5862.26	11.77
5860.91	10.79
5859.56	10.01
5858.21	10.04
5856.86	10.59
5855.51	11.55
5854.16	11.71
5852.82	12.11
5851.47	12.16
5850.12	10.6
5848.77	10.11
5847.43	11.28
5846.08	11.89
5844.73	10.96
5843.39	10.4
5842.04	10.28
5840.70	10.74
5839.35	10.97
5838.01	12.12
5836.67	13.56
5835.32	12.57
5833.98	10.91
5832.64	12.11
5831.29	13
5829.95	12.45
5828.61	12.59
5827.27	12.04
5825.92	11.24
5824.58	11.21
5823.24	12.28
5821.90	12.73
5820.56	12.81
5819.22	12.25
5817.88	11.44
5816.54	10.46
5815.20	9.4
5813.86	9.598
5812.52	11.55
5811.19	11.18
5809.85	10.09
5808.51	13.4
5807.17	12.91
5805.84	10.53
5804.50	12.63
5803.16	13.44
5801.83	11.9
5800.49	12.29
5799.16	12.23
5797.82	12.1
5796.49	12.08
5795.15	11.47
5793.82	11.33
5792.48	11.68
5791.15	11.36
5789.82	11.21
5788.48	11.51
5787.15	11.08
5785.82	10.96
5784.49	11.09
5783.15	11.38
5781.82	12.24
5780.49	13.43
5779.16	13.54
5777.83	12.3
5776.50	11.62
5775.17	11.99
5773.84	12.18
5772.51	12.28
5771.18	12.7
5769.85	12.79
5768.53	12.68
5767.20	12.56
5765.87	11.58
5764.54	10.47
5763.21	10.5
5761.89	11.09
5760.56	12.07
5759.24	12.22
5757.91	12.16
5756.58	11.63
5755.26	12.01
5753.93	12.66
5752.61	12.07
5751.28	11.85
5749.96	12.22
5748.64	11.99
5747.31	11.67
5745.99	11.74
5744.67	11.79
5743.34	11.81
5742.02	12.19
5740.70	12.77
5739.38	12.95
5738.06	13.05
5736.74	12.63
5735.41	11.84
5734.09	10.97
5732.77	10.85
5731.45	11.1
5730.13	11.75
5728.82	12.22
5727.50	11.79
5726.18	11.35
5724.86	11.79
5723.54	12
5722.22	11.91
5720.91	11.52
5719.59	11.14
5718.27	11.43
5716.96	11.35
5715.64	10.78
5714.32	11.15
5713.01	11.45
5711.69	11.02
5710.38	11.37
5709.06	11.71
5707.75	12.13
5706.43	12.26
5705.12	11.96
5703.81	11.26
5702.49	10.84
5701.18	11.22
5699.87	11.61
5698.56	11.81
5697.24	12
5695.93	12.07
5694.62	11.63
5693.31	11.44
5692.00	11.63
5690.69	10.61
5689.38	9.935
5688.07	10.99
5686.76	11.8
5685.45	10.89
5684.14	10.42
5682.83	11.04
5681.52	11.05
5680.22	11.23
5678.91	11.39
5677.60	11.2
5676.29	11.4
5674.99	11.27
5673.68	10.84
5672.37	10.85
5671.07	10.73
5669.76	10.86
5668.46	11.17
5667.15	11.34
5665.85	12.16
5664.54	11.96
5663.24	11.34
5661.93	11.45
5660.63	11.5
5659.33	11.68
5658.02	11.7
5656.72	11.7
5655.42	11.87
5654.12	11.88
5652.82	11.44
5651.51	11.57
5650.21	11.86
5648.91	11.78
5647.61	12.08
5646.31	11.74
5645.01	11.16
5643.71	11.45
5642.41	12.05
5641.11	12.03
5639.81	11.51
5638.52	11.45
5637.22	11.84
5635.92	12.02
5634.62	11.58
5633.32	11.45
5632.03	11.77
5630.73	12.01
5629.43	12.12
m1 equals 1.05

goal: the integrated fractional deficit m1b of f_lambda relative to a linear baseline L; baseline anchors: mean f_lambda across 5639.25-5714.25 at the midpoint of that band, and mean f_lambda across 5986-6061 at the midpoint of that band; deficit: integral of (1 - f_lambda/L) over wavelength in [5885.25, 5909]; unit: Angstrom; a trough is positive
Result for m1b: 2.5 Angstrom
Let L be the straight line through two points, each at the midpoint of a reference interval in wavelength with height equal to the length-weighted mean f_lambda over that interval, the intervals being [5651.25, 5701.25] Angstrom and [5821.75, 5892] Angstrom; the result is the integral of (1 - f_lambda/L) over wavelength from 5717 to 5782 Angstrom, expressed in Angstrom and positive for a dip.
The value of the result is -3.5 Angstrom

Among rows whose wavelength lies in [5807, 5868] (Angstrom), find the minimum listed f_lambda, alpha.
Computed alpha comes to 9.4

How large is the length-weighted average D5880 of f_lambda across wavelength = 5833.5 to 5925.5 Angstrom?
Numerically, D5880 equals 11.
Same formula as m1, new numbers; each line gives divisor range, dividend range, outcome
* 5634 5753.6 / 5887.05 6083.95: 1.08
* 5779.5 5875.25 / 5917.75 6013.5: 1.05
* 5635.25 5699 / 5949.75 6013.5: 1.12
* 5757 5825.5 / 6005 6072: 1.04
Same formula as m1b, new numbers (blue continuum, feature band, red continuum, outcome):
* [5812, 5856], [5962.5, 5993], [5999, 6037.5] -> -1.50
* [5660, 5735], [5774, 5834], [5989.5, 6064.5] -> -2.51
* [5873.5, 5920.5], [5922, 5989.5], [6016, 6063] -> -4.70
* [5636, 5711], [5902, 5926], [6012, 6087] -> 0.41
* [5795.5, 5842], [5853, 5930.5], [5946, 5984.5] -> 4.96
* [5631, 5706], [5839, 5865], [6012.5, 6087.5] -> 0.77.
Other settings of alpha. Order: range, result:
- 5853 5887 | 10.01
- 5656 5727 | 9.935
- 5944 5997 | 10.67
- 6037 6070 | 10.37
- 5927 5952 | 10.98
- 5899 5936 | 9.773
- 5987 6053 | 10.19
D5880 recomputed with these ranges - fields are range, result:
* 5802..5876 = 11.5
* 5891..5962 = 11.1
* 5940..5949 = 11.5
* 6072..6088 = 11.5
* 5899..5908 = 10.6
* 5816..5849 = 11.7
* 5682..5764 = 11.6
